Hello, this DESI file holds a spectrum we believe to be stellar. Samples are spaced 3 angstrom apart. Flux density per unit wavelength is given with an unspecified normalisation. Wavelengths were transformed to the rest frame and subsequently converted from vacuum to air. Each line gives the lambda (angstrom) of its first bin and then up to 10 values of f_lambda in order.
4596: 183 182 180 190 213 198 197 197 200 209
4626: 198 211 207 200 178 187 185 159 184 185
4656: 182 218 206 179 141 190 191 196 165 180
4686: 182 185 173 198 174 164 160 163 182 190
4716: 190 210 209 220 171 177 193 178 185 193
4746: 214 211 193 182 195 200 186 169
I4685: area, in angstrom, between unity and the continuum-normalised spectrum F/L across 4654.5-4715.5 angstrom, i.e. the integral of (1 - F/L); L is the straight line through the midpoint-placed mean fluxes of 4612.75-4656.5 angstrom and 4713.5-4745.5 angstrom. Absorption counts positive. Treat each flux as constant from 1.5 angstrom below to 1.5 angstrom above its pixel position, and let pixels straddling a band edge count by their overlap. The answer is 3.7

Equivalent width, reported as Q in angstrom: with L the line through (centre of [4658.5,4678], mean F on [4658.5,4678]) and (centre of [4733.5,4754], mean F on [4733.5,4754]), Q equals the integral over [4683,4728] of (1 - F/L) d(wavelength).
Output 1.4 angstrom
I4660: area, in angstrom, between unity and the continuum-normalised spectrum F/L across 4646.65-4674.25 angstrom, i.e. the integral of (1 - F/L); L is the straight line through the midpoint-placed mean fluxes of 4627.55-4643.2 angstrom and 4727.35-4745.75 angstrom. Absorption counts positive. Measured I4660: 1.3 angstrom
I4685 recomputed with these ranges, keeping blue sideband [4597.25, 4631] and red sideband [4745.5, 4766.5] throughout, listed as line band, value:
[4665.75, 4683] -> 1.7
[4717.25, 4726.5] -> -0.8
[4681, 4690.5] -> 0.7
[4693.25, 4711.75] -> 2.1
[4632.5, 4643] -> 0.4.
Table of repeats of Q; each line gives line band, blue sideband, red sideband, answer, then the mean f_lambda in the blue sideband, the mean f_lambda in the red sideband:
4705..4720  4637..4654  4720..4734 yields 0.5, 180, 195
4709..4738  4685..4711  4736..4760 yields -1.2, 175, 194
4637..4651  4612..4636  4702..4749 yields 1.5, 202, 189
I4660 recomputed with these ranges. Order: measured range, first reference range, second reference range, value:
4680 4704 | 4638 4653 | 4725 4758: 1.01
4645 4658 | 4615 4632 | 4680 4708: 0.85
